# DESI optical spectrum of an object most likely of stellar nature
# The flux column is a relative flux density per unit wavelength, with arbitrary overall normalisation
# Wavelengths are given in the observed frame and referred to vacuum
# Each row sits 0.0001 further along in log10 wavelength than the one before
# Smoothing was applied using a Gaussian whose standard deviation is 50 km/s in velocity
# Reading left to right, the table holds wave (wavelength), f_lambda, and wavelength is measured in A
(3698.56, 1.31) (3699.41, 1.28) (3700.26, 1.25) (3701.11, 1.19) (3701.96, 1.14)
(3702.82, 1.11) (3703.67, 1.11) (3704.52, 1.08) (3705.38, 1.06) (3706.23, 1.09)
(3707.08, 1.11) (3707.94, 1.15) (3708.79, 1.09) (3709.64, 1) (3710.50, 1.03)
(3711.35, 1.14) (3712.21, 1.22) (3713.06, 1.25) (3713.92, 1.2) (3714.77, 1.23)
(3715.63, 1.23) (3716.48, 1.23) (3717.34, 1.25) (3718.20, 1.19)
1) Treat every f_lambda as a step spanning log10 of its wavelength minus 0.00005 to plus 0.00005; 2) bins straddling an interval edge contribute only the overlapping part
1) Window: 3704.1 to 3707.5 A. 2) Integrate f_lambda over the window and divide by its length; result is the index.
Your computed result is 1.08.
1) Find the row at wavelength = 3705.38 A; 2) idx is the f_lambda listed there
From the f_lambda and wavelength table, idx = 1.06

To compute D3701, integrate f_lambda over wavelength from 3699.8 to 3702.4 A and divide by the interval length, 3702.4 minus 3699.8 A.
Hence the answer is 1.19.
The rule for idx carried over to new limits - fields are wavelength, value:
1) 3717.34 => 1.25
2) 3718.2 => 1.19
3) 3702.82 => 1.11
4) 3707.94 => 1.15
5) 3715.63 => 1.23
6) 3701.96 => 1.14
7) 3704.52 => 1.08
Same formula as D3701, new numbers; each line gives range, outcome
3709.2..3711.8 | 1.06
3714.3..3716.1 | 1.23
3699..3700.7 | 1.27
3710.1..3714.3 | 1.17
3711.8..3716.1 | 1.23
